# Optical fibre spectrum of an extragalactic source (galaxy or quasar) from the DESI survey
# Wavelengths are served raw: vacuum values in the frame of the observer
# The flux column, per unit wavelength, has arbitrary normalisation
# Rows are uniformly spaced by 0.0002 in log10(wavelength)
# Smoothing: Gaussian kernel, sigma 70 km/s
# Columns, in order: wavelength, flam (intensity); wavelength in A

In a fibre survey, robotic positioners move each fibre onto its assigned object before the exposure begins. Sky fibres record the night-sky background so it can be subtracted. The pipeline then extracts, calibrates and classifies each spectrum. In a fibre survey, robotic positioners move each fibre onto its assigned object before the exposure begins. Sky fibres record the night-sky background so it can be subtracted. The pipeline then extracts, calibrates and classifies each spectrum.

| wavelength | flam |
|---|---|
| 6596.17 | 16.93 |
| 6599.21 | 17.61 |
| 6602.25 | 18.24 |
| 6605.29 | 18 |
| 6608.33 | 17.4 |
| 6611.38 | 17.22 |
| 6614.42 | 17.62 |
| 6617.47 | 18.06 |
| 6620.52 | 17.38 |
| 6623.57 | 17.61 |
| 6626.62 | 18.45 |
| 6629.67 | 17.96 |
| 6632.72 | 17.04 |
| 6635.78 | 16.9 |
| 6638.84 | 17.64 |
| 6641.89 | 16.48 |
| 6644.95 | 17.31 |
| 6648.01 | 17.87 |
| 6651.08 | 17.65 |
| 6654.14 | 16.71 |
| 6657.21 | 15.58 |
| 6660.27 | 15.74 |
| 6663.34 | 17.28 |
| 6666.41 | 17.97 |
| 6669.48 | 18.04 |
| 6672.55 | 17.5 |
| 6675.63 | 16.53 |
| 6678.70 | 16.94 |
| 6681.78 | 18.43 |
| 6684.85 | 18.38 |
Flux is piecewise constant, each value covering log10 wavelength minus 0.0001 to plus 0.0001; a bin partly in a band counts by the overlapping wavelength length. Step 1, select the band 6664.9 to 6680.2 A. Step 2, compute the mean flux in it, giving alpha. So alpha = 17.4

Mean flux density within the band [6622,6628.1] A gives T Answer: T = 18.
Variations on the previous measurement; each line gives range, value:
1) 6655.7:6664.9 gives 16.2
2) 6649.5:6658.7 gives 16.6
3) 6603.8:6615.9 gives 17.6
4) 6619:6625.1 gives 17.5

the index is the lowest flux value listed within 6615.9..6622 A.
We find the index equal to 17.38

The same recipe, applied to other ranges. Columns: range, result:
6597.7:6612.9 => 17.22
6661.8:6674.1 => 17.28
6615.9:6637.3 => 16.9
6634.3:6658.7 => 15.58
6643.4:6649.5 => 17.31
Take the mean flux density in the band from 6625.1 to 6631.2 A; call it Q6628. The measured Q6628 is 18.2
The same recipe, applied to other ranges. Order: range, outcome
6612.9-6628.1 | 17.8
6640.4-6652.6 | 17.3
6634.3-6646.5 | 17.1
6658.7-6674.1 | 17.3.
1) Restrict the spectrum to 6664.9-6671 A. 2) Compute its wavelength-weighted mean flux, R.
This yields 18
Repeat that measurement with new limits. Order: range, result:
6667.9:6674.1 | 17.8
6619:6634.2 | 17.7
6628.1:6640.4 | 17.4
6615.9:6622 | 17.7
